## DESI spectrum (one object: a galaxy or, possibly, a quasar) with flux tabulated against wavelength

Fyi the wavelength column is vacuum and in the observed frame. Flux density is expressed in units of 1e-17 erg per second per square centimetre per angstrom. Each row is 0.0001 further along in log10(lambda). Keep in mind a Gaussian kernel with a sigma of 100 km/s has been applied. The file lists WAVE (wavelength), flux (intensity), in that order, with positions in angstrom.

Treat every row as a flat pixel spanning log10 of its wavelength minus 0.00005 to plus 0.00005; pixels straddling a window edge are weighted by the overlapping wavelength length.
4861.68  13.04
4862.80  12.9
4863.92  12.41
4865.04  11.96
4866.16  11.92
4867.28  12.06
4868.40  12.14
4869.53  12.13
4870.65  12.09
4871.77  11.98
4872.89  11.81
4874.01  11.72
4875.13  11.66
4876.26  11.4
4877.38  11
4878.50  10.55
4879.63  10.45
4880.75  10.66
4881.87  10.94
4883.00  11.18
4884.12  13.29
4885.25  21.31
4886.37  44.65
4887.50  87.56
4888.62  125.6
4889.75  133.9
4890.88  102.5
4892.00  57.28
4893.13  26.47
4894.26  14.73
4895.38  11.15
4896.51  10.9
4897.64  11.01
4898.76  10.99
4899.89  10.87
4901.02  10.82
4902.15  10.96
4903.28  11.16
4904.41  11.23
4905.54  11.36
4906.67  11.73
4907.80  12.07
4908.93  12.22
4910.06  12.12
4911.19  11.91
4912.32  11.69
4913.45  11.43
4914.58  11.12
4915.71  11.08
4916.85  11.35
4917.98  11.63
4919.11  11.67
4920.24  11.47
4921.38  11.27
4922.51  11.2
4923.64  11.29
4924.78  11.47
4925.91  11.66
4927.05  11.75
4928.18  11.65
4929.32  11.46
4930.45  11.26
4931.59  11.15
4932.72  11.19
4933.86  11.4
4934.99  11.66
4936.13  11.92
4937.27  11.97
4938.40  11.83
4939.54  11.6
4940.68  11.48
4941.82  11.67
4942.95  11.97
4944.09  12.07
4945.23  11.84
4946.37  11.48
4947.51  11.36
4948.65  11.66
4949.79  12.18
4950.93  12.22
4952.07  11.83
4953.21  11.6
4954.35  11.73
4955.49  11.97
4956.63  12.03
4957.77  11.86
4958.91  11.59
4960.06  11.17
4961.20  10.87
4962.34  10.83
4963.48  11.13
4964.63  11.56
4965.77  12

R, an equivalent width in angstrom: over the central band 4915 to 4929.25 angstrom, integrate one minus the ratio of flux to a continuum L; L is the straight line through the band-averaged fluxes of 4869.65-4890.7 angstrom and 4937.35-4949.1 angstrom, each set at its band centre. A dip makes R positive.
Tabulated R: 5.4 angstrom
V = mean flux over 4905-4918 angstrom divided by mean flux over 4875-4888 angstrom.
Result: 0.55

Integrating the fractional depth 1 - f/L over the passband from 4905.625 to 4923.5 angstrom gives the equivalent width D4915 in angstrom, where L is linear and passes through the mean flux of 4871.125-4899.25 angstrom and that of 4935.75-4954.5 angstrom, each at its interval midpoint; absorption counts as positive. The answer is 8.4 angstrom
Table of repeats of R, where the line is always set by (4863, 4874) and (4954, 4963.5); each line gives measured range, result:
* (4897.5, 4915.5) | 0.6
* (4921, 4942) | 0.3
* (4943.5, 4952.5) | -0.2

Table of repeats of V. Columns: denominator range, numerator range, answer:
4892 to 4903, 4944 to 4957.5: 0.77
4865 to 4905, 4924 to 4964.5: 0.45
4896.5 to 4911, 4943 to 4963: 1.03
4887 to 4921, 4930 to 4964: 0.43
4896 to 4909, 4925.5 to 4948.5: 1.03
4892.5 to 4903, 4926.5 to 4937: 0.86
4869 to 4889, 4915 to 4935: 0.48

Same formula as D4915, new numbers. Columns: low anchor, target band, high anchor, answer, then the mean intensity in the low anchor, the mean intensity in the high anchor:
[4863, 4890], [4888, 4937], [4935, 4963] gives -1.8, 25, 11.7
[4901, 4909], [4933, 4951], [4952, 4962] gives -0.3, 11.4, 11.6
